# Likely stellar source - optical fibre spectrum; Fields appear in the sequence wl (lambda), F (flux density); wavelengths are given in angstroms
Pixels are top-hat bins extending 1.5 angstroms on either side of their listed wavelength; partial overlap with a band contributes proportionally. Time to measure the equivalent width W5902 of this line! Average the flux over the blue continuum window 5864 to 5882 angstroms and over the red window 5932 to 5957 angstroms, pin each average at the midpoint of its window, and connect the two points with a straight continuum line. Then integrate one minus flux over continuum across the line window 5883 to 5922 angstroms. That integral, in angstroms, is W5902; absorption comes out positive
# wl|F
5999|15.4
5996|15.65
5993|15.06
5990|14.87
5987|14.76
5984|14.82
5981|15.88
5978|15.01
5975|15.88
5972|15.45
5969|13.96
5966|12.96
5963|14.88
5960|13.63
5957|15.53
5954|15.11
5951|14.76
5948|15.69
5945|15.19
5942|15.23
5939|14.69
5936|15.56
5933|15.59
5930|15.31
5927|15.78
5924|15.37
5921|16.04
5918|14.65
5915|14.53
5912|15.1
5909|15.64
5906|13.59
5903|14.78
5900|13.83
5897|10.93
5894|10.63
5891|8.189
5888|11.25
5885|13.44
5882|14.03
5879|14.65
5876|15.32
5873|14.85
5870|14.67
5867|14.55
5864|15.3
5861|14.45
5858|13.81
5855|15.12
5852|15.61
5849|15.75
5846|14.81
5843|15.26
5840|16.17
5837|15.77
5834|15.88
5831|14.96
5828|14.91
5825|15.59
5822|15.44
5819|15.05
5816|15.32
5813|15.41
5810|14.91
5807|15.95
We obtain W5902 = 4.5 angstroms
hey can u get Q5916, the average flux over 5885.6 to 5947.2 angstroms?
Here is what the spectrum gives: 14.1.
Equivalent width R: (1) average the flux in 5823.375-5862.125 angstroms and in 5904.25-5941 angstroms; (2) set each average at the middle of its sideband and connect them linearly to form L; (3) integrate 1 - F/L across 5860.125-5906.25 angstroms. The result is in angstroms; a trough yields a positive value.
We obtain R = 5.5 angstroms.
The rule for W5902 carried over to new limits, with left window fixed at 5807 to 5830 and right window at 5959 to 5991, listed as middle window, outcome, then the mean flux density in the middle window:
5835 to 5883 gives 0.4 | 15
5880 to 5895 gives 3.4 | 11.6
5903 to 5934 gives -0.4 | 15.1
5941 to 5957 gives -0.4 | 15.2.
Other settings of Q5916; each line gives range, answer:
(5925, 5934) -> 15.5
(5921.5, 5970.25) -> 15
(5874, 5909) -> 12.9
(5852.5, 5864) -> 14.7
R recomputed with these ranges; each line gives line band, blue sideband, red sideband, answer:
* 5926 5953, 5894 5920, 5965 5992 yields -1.7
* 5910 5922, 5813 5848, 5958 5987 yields -0.1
